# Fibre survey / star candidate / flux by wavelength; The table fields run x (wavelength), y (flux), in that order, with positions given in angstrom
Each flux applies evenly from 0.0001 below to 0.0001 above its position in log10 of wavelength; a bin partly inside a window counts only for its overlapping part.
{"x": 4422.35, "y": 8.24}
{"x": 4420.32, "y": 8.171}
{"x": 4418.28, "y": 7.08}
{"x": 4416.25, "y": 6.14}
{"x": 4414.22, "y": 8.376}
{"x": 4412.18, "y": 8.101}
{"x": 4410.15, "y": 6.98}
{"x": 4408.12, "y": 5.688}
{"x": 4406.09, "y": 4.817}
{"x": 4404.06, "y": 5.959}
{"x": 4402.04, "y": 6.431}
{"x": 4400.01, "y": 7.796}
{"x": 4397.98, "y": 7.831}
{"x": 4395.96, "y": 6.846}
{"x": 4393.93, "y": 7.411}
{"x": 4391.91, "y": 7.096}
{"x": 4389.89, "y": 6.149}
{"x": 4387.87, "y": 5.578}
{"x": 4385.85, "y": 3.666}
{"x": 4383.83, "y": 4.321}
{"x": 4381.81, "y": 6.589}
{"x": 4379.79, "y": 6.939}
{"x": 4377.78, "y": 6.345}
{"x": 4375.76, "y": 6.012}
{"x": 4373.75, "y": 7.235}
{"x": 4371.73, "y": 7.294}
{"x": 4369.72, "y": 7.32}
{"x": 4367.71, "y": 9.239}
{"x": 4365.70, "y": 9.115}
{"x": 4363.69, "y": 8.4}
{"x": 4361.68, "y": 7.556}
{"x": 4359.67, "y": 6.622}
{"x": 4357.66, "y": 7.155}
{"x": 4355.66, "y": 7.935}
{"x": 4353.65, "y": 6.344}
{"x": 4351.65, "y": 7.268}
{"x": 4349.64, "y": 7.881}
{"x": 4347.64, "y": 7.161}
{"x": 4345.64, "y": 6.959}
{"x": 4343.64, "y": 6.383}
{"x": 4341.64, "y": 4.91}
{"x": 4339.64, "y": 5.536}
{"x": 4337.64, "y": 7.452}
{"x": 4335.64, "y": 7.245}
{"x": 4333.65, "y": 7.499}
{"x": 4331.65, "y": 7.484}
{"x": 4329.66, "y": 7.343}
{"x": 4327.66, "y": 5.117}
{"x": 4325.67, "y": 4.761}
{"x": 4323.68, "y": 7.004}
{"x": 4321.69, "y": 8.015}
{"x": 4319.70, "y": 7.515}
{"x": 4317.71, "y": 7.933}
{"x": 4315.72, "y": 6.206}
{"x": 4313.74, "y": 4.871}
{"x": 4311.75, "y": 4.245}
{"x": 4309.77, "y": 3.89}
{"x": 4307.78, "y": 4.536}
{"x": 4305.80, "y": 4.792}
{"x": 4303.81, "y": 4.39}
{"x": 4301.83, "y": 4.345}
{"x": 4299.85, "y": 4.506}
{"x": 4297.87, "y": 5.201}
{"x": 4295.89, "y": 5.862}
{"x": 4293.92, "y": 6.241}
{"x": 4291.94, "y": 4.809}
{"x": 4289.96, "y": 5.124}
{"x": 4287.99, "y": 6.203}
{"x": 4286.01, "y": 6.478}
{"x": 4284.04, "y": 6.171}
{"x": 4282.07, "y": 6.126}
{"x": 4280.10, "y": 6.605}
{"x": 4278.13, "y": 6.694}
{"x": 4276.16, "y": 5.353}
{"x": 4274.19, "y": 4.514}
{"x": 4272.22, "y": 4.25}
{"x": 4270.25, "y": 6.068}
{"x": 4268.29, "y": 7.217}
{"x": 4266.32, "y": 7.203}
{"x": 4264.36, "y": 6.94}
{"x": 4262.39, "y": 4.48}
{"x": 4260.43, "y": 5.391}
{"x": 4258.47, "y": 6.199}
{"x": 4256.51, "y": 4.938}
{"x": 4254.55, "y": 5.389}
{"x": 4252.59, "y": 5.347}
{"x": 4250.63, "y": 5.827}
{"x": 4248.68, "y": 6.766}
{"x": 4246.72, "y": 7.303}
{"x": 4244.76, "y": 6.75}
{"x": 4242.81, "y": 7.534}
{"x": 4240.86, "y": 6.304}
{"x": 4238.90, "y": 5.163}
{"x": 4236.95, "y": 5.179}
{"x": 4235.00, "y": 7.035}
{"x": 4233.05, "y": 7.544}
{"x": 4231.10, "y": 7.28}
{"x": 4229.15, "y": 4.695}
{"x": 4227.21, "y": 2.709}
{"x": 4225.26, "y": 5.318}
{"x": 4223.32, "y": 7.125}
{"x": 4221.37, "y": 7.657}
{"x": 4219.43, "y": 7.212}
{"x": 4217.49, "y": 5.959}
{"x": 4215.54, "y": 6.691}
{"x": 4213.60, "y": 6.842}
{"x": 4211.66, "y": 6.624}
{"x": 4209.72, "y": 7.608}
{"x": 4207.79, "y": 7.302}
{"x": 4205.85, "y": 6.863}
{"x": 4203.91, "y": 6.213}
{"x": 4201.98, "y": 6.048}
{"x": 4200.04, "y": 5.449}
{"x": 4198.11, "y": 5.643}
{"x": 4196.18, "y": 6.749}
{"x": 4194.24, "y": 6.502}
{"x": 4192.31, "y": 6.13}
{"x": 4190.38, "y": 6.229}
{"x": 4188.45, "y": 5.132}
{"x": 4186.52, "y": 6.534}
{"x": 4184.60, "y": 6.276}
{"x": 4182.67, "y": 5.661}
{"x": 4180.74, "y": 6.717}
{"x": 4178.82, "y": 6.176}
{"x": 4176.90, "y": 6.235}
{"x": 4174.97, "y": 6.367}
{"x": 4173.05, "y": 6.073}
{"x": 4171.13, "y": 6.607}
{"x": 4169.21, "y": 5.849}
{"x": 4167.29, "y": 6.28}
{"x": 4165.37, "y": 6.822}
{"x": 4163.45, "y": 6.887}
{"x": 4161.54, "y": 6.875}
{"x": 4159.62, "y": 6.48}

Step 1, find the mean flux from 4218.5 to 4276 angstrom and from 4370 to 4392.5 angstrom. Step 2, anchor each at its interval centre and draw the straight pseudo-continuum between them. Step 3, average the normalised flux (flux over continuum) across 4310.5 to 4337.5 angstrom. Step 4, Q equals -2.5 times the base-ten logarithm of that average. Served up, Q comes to -0.08 mag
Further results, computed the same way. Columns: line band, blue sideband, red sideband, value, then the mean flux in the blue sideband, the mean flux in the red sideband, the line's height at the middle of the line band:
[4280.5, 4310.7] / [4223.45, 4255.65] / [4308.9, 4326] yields 0.16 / 6.04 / 6.12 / 6.09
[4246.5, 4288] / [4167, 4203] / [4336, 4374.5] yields 0.13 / 6.14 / 7.25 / 6.68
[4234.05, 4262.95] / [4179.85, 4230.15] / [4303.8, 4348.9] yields 0.04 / 6.23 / 6.19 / 6.21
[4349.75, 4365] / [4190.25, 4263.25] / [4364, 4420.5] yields -0.11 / 6.21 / 6.8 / 6.68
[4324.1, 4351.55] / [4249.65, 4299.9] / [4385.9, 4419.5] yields -0.07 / 5.76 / 6.69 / 6.22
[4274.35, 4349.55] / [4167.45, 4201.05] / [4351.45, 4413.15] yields 0.11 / 6.14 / 6.83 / 6.59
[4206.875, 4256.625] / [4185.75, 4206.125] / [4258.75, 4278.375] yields -0.07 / 6.11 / 5.79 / 5.95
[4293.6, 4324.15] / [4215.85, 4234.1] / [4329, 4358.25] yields 0.21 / 6.19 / 6.96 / 6.74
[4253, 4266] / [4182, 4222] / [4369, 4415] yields 0.15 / 6.44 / 6.54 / 6.47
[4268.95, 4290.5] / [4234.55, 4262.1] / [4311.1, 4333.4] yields 0.07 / 6.02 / 6.48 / 6.22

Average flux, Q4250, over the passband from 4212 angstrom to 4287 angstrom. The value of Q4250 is 6.12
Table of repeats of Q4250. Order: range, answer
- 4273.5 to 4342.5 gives 5.87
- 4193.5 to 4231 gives 6.3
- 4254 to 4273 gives 5.83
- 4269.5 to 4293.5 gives 5.71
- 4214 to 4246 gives 6.28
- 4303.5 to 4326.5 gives 5.73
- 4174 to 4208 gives 6.21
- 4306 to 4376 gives 6.77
